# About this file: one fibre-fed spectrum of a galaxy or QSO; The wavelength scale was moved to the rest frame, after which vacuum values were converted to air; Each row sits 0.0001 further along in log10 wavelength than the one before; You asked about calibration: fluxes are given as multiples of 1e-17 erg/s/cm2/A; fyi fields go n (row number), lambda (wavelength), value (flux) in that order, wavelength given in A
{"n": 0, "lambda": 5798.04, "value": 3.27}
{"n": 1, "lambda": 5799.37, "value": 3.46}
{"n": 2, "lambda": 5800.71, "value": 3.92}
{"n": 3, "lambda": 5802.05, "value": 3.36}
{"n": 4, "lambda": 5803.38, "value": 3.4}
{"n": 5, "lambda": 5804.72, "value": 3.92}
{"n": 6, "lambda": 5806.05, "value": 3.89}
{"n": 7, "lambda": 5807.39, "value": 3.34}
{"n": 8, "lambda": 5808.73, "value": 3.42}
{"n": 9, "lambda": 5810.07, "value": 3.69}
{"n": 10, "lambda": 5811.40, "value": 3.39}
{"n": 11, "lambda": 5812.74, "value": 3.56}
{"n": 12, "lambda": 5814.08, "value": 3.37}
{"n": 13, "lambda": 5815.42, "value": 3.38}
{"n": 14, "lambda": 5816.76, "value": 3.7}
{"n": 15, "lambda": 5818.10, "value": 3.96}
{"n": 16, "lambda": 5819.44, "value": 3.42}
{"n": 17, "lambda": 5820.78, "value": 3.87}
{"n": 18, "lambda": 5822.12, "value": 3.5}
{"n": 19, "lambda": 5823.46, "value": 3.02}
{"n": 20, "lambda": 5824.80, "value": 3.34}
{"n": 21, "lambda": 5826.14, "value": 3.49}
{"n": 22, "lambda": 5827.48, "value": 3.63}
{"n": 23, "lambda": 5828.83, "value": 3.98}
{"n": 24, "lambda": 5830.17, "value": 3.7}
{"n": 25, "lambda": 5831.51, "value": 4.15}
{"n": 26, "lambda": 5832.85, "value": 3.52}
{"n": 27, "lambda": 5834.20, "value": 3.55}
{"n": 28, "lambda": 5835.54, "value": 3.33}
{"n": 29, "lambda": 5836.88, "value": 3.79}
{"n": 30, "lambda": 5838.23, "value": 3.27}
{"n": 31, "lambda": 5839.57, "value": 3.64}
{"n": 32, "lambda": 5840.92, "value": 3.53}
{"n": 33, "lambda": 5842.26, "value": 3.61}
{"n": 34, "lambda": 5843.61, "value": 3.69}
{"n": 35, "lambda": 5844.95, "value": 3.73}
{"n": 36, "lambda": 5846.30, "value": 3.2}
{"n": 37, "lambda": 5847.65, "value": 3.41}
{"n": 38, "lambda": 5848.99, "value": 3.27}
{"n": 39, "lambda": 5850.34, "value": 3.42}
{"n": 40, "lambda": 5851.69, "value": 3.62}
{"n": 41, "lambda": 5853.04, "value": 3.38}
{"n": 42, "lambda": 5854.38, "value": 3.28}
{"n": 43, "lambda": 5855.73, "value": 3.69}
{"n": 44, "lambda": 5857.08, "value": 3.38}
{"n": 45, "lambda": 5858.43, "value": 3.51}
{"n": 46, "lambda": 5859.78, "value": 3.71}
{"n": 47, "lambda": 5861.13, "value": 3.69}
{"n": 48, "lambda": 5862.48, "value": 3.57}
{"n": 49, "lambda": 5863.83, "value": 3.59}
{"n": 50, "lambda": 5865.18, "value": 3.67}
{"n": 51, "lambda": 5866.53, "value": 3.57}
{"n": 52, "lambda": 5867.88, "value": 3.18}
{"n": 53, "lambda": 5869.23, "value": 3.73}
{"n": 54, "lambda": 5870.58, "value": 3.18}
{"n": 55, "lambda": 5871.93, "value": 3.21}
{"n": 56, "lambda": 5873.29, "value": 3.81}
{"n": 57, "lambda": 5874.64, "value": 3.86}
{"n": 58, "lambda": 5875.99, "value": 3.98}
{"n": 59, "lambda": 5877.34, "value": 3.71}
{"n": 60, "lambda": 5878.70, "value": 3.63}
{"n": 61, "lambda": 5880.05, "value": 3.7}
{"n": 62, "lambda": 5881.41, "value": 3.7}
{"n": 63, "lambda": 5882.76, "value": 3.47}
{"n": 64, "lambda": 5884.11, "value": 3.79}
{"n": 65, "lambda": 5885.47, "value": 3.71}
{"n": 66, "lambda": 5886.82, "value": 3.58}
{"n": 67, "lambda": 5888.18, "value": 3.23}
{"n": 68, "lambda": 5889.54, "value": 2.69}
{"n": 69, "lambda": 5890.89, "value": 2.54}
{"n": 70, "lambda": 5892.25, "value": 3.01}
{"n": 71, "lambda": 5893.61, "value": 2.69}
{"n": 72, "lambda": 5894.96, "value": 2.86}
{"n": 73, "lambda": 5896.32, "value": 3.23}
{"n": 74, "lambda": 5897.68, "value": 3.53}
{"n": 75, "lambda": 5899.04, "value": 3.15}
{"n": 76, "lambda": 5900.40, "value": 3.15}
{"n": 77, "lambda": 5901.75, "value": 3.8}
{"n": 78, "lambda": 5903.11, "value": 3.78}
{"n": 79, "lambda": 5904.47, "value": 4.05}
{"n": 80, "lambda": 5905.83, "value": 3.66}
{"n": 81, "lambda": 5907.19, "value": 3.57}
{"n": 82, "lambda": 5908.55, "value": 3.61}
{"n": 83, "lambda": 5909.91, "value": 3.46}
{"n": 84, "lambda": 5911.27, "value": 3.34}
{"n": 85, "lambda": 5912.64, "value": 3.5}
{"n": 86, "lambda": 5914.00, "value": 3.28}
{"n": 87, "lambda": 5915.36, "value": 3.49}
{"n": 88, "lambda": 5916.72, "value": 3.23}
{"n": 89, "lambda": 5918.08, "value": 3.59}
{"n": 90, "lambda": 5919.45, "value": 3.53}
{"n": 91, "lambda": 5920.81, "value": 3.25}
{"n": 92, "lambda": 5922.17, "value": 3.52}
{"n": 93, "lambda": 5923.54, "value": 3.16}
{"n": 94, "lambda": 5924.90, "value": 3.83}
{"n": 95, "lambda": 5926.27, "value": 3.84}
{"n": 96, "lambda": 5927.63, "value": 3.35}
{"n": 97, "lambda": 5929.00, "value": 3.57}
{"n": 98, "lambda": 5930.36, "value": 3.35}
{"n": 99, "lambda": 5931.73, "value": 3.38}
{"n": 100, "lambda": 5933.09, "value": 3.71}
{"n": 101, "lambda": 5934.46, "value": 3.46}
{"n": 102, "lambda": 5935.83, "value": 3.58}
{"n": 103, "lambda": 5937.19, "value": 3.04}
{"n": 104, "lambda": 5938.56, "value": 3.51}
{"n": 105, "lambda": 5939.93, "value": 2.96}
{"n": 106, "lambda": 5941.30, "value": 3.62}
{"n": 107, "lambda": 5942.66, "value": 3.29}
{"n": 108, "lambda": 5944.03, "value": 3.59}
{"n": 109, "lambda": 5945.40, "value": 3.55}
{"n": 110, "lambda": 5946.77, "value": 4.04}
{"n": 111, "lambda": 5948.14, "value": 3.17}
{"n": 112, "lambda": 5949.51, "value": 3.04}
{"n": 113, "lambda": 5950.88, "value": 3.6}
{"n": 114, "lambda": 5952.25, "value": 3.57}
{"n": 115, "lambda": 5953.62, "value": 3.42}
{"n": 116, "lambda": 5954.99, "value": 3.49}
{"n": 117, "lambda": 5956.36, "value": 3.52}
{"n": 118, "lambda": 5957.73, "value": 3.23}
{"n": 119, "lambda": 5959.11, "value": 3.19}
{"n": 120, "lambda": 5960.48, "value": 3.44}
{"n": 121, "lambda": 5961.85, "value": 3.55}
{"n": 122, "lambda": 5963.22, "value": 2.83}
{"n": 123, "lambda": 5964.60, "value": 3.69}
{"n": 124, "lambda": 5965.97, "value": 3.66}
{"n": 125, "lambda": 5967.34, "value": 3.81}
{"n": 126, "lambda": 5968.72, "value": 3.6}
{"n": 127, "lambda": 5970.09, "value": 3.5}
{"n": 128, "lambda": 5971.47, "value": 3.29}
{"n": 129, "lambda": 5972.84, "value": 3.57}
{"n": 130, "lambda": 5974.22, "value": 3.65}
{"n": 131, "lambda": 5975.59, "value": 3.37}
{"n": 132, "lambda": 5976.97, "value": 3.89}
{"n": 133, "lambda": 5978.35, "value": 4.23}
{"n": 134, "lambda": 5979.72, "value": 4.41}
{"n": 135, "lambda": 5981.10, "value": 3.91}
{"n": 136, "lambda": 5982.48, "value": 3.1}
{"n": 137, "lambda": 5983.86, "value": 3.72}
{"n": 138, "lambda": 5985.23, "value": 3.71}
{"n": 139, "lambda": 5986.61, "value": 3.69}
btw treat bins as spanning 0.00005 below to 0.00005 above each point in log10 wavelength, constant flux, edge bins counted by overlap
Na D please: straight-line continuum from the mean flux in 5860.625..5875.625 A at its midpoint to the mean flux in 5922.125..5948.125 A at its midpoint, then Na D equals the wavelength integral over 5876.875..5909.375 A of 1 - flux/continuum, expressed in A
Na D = 1.1 A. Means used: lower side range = 3.56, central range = 3.41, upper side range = 3.48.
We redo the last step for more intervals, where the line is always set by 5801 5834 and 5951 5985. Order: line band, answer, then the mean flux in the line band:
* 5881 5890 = 0.3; 3.46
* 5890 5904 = 1.6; 3.18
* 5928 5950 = 0.9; 3.43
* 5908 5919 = 0.4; 3.44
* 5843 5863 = 0.5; 3.5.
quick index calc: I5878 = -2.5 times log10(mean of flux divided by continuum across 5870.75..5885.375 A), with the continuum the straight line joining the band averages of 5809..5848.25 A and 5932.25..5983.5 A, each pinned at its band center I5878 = -0.04 mag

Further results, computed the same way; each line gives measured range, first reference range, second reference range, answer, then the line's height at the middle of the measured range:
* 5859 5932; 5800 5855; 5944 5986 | 0.03 mag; 3.56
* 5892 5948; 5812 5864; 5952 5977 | 0.02 mag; 3.5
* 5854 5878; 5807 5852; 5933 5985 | -0.01 mag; 3.54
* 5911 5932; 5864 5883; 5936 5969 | 0.01 mag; 3.5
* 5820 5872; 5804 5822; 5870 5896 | -0.01 mag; 3.5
